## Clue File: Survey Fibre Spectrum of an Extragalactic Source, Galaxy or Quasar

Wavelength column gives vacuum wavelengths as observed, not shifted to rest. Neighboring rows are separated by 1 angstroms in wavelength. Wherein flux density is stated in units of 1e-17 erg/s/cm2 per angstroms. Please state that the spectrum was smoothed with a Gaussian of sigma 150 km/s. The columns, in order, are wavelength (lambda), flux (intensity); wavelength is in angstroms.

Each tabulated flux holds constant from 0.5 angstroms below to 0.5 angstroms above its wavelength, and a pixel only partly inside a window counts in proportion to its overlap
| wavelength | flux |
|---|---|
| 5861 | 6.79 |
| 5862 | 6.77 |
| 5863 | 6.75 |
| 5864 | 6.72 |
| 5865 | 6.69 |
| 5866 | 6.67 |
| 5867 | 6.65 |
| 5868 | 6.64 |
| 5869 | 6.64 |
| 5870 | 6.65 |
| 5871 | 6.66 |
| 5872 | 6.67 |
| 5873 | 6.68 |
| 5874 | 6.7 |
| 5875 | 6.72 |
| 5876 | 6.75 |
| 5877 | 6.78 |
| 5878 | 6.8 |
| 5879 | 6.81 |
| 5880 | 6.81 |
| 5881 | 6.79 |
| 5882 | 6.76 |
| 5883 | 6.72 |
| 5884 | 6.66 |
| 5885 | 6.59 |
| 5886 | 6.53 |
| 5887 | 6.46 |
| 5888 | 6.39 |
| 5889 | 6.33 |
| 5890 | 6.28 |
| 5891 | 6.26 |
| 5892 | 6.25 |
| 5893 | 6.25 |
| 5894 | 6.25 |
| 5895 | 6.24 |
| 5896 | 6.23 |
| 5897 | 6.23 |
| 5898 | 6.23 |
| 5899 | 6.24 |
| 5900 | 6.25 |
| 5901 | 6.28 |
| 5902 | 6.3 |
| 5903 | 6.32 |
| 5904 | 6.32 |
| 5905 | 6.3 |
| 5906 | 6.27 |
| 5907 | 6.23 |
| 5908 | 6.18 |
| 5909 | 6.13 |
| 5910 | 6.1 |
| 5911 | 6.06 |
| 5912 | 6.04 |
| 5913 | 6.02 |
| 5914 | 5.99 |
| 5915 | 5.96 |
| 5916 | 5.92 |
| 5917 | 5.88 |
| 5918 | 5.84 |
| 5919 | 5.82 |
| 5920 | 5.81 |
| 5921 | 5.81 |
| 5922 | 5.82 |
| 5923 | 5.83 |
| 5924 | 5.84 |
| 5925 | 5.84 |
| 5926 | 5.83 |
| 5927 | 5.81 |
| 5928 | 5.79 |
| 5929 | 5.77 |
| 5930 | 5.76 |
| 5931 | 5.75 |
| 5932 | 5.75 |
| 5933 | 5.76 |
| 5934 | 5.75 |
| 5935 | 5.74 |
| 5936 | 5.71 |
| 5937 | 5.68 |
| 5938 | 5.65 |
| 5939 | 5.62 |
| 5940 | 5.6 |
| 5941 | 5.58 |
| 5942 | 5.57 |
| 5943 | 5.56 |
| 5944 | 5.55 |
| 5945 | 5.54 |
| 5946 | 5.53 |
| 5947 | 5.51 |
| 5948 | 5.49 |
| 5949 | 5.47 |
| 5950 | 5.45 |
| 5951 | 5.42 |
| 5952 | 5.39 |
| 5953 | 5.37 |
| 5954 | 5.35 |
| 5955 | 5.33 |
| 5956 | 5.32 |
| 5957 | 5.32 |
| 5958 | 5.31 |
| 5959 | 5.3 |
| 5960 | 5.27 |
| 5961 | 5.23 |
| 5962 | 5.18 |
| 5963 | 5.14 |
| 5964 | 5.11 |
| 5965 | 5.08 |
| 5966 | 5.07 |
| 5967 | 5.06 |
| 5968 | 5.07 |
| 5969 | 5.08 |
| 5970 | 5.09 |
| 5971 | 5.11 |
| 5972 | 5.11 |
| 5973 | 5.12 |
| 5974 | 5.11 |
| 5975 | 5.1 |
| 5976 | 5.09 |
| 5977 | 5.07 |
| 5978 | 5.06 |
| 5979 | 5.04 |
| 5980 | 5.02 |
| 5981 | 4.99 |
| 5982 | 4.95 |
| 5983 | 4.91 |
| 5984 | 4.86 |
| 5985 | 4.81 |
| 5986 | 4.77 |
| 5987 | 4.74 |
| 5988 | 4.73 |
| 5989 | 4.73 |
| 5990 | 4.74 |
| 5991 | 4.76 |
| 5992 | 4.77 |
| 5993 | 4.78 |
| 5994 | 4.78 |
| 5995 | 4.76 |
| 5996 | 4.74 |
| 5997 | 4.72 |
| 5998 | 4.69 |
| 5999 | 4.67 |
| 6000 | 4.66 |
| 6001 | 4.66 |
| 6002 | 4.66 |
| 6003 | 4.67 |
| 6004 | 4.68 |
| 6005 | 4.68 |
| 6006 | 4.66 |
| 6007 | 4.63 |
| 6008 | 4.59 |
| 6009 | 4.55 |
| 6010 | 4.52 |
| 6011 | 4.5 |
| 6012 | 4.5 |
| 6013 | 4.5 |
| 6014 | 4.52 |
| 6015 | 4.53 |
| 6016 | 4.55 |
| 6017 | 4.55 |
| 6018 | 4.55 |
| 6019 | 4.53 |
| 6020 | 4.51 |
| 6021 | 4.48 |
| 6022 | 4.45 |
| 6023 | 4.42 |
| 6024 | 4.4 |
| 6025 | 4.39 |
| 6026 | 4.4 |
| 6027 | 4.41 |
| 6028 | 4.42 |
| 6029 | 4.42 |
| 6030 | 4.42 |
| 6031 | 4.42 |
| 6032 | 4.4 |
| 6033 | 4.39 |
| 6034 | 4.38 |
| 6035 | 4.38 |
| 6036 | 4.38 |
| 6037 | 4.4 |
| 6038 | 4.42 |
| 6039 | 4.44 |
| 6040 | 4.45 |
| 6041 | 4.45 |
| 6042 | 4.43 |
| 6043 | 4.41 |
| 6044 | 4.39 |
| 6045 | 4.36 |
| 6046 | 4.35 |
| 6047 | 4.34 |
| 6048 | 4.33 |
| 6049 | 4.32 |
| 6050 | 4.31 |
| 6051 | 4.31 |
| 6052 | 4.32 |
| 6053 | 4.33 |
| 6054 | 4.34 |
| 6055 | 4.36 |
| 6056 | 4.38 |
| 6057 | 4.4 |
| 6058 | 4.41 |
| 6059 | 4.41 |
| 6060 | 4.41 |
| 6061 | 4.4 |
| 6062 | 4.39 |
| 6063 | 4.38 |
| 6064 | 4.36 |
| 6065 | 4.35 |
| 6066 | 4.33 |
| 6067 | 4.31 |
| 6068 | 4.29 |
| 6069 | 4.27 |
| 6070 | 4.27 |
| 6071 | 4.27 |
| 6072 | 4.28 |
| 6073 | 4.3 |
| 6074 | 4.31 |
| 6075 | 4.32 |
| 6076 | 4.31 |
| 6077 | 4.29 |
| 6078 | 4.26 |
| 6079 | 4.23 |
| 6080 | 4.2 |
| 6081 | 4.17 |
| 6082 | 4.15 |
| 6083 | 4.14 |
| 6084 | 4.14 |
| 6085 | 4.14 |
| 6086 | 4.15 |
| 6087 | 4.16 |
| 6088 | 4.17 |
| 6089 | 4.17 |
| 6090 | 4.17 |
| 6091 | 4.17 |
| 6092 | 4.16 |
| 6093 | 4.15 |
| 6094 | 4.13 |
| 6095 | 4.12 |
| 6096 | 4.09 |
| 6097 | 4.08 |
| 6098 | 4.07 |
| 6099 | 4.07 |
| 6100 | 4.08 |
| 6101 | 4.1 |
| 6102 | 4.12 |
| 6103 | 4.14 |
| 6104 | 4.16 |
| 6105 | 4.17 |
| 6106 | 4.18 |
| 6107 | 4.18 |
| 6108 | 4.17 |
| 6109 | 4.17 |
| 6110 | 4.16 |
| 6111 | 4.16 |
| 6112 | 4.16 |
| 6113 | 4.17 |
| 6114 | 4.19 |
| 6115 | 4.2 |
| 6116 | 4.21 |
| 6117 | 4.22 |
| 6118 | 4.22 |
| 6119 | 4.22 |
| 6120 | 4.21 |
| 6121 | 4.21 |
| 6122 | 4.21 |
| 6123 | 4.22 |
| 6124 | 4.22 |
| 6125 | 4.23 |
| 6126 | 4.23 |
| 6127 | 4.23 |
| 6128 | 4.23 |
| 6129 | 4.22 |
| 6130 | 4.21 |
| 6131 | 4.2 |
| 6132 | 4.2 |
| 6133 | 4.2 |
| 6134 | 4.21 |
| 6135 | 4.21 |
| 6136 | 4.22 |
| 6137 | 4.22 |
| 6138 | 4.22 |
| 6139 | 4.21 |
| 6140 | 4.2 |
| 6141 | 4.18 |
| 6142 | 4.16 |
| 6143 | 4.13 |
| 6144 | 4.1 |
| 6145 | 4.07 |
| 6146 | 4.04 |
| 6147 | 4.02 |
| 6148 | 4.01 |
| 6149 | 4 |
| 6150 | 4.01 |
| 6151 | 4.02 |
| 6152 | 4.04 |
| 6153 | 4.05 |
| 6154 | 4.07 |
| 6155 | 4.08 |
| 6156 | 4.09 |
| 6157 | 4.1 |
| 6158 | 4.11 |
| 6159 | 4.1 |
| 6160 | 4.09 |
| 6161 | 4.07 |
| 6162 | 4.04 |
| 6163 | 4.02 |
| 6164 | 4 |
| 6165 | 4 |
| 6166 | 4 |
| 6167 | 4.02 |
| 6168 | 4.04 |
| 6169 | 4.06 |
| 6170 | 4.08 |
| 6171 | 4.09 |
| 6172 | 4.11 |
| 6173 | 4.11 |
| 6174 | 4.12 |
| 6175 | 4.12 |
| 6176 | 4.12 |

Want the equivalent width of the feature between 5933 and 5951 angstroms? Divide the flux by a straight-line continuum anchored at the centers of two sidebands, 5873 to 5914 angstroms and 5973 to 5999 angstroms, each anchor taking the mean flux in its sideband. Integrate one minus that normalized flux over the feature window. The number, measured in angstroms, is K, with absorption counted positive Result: 0.02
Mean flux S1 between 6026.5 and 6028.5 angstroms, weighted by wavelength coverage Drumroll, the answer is 4.42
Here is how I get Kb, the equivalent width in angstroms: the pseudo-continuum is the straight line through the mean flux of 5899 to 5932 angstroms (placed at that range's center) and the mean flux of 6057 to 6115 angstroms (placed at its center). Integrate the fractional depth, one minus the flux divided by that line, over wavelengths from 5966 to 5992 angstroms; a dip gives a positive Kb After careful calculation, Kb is 1.8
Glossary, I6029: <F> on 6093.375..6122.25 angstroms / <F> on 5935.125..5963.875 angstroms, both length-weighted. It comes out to 0.8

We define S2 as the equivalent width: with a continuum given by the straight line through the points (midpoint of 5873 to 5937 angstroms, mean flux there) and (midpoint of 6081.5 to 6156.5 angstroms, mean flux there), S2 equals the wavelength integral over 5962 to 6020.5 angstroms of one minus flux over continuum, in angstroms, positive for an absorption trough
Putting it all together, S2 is 6.1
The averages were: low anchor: 6.18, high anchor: 4.15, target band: 4.81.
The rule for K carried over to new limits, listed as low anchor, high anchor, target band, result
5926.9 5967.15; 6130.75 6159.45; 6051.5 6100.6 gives 3.7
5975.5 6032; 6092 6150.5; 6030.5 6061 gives 0.7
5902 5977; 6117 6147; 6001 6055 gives 5.4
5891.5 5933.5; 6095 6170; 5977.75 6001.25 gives 2.5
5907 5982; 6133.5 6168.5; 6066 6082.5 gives 1.3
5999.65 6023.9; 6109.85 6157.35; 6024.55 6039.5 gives 0.3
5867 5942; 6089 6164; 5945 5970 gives 1.8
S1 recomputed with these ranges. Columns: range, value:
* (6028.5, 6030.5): 4.42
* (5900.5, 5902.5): 6.29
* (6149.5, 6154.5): 4.04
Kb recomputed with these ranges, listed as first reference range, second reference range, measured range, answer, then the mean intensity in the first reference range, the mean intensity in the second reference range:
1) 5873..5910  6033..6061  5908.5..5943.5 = 1.0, 6.43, 4.38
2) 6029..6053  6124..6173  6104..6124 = 0.0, 4.38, 4.11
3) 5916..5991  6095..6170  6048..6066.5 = 1.2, 5.37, 4.13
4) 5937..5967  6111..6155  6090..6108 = 1.1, 5.39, 4.16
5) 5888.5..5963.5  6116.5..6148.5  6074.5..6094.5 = 1.6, 5.81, 4.18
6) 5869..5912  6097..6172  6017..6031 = 2.0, 6.44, 4.13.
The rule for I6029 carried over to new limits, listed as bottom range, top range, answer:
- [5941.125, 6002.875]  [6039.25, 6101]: 0.84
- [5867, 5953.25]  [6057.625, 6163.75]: 0.69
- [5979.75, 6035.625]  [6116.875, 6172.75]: 0.90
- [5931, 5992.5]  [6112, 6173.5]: 0.79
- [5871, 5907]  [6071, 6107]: 0.65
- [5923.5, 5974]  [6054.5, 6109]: 0.78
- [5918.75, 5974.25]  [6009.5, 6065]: 0.81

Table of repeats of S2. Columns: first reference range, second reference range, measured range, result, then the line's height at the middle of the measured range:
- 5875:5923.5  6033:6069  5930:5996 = 3.07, 5.48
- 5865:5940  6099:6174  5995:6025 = 3.88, 5.26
